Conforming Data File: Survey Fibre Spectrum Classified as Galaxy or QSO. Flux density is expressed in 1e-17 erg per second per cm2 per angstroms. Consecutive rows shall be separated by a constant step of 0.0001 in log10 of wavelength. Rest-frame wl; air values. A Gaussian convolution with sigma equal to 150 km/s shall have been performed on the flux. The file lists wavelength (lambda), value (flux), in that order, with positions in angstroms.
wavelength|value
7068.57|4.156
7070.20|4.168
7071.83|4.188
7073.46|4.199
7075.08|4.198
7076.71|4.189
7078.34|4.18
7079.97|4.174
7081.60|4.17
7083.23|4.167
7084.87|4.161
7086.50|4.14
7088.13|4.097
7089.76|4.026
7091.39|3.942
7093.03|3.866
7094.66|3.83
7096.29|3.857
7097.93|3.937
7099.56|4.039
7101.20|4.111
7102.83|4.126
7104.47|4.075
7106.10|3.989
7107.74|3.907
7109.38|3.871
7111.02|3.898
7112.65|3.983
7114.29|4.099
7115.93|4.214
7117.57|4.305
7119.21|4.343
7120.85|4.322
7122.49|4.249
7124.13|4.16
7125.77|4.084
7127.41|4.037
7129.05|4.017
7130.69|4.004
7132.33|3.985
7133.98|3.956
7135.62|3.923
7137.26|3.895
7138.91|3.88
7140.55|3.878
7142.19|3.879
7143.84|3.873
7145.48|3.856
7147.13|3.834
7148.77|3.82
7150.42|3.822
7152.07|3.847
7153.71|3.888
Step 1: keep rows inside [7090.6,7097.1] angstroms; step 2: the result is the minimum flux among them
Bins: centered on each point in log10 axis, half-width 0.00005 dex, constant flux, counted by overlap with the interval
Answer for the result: 3.83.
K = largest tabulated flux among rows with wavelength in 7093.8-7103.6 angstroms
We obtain 4.126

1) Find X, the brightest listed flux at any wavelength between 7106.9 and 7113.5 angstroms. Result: 3.983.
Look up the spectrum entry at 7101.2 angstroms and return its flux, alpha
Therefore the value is 4.111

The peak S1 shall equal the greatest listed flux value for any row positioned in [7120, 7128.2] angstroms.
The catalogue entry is 4.322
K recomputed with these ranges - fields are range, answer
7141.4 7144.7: 3.879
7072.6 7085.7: 4.199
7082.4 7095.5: 4.167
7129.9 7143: 4.004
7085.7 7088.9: 4.14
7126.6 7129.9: 4.037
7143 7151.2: 3.873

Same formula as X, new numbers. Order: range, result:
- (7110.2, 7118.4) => 4.305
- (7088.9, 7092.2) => 4.026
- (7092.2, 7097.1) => 3.866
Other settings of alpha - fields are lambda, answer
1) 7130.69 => 4.004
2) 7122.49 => 4.249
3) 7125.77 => 4.084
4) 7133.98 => 3.956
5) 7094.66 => 3.83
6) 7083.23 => 4.167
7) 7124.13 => 4.16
